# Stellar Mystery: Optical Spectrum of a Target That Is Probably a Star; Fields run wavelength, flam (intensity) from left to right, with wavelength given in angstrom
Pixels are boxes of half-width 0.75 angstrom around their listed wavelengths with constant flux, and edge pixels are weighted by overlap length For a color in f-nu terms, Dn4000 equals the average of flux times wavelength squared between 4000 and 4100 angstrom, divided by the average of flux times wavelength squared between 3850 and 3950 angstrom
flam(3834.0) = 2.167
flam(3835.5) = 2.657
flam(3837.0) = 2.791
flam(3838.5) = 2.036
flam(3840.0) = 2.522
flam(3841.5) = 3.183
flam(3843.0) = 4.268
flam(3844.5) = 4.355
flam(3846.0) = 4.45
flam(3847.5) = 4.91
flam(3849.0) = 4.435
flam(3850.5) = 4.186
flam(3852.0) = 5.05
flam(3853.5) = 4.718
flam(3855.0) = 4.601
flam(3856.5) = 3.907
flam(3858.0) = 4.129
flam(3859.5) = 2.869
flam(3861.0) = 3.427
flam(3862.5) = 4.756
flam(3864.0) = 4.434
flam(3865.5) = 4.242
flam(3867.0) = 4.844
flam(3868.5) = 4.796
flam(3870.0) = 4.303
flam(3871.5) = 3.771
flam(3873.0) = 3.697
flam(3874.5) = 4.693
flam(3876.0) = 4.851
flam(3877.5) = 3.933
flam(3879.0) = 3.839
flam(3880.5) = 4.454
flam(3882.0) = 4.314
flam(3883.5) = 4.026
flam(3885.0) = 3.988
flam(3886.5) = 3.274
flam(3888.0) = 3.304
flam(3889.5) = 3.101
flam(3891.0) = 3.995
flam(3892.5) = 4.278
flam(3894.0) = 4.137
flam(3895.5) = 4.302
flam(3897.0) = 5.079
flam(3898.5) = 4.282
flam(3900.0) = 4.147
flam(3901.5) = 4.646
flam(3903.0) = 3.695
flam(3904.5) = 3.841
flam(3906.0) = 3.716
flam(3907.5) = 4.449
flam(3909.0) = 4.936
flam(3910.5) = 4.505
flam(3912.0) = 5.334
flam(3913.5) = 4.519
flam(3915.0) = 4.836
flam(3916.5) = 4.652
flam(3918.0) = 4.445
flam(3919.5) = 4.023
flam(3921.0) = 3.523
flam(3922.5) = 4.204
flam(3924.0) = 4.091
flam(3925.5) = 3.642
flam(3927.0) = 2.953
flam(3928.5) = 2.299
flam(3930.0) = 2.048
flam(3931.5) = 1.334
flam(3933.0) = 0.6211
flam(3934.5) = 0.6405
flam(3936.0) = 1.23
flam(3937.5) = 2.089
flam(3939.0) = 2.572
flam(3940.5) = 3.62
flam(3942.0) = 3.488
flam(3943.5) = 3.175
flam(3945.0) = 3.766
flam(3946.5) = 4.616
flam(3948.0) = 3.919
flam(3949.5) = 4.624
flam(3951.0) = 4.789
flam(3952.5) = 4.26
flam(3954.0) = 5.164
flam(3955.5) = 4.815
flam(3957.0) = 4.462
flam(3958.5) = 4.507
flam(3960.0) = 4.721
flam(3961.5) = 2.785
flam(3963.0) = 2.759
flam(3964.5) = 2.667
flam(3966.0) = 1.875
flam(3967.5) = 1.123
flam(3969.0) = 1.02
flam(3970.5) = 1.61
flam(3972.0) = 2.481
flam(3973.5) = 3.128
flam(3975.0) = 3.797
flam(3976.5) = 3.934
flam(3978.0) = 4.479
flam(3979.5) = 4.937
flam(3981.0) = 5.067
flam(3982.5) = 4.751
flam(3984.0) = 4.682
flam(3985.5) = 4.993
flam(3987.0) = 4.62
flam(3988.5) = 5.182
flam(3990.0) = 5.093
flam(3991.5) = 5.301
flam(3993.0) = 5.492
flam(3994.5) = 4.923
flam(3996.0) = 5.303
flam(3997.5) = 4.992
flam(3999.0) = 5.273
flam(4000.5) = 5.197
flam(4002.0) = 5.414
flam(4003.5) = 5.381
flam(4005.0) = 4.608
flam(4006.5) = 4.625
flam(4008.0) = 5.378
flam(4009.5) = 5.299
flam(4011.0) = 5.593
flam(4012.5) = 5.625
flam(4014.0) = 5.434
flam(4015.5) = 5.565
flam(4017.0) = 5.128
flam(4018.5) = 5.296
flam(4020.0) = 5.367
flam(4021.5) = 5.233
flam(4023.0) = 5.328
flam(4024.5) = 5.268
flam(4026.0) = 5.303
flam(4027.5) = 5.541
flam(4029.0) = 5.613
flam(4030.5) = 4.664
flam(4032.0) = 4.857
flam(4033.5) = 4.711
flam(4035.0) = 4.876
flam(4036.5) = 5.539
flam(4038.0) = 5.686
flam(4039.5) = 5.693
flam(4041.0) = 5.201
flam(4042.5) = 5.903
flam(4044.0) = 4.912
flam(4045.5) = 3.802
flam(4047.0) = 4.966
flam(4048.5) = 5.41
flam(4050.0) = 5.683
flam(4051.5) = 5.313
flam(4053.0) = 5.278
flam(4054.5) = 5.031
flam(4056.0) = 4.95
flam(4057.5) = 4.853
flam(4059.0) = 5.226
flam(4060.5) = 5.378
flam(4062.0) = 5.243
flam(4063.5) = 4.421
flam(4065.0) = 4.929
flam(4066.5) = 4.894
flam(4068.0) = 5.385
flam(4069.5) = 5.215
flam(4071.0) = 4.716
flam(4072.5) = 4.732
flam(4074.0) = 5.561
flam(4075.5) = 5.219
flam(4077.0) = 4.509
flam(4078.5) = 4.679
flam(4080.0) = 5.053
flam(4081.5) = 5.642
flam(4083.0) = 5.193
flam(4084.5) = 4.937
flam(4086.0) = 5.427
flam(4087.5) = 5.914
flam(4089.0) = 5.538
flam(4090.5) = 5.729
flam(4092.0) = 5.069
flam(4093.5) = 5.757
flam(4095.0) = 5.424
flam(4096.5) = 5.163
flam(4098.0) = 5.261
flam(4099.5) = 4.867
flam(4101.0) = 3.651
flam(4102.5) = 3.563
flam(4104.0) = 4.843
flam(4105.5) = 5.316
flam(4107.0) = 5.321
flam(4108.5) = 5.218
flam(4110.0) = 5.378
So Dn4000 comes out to 1.46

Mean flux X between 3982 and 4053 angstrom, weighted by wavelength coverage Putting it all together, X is 5.19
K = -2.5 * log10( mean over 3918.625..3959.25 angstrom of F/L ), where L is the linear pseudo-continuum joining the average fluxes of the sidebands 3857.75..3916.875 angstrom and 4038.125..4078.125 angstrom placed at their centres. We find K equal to 0.32 mag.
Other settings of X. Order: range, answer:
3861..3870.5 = 4.48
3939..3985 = 3.69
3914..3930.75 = 3.71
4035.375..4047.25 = 5.21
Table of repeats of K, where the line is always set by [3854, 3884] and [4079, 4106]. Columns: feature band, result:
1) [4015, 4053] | -0.08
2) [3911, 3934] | 0.26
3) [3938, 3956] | 0.13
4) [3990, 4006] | -0.10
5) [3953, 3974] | 0.43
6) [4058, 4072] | -0.01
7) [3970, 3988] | 0.14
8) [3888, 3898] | 0.05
